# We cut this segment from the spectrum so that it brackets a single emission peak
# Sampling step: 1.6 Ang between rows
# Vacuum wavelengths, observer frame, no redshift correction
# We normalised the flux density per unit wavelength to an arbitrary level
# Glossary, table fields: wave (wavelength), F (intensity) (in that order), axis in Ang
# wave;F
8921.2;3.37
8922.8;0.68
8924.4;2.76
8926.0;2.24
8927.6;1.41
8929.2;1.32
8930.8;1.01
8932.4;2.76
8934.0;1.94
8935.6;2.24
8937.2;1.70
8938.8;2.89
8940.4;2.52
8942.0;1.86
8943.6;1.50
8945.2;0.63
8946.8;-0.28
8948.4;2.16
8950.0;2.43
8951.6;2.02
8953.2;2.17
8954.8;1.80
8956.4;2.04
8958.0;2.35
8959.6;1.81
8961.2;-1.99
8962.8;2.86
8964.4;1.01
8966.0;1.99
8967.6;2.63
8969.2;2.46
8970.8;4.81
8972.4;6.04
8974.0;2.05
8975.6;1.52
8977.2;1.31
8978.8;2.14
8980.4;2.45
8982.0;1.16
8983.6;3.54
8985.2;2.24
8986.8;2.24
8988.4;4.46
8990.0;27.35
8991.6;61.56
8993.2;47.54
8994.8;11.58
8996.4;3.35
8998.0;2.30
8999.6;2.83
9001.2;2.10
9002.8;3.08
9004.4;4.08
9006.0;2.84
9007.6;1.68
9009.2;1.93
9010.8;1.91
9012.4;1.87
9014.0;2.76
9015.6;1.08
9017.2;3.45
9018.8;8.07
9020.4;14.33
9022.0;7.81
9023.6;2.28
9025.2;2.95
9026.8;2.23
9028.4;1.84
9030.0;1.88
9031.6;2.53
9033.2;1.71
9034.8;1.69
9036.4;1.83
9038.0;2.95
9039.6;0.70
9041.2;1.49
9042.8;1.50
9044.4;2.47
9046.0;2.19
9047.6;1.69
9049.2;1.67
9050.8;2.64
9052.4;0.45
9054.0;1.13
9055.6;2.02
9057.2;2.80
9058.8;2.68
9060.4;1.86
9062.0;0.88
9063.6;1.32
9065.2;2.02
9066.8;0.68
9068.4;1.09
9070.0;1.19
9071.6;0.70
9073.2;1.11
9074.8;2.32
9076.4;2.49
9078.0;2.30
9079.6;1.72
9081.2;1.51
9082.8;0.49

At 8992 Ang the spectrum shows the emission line Halpha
